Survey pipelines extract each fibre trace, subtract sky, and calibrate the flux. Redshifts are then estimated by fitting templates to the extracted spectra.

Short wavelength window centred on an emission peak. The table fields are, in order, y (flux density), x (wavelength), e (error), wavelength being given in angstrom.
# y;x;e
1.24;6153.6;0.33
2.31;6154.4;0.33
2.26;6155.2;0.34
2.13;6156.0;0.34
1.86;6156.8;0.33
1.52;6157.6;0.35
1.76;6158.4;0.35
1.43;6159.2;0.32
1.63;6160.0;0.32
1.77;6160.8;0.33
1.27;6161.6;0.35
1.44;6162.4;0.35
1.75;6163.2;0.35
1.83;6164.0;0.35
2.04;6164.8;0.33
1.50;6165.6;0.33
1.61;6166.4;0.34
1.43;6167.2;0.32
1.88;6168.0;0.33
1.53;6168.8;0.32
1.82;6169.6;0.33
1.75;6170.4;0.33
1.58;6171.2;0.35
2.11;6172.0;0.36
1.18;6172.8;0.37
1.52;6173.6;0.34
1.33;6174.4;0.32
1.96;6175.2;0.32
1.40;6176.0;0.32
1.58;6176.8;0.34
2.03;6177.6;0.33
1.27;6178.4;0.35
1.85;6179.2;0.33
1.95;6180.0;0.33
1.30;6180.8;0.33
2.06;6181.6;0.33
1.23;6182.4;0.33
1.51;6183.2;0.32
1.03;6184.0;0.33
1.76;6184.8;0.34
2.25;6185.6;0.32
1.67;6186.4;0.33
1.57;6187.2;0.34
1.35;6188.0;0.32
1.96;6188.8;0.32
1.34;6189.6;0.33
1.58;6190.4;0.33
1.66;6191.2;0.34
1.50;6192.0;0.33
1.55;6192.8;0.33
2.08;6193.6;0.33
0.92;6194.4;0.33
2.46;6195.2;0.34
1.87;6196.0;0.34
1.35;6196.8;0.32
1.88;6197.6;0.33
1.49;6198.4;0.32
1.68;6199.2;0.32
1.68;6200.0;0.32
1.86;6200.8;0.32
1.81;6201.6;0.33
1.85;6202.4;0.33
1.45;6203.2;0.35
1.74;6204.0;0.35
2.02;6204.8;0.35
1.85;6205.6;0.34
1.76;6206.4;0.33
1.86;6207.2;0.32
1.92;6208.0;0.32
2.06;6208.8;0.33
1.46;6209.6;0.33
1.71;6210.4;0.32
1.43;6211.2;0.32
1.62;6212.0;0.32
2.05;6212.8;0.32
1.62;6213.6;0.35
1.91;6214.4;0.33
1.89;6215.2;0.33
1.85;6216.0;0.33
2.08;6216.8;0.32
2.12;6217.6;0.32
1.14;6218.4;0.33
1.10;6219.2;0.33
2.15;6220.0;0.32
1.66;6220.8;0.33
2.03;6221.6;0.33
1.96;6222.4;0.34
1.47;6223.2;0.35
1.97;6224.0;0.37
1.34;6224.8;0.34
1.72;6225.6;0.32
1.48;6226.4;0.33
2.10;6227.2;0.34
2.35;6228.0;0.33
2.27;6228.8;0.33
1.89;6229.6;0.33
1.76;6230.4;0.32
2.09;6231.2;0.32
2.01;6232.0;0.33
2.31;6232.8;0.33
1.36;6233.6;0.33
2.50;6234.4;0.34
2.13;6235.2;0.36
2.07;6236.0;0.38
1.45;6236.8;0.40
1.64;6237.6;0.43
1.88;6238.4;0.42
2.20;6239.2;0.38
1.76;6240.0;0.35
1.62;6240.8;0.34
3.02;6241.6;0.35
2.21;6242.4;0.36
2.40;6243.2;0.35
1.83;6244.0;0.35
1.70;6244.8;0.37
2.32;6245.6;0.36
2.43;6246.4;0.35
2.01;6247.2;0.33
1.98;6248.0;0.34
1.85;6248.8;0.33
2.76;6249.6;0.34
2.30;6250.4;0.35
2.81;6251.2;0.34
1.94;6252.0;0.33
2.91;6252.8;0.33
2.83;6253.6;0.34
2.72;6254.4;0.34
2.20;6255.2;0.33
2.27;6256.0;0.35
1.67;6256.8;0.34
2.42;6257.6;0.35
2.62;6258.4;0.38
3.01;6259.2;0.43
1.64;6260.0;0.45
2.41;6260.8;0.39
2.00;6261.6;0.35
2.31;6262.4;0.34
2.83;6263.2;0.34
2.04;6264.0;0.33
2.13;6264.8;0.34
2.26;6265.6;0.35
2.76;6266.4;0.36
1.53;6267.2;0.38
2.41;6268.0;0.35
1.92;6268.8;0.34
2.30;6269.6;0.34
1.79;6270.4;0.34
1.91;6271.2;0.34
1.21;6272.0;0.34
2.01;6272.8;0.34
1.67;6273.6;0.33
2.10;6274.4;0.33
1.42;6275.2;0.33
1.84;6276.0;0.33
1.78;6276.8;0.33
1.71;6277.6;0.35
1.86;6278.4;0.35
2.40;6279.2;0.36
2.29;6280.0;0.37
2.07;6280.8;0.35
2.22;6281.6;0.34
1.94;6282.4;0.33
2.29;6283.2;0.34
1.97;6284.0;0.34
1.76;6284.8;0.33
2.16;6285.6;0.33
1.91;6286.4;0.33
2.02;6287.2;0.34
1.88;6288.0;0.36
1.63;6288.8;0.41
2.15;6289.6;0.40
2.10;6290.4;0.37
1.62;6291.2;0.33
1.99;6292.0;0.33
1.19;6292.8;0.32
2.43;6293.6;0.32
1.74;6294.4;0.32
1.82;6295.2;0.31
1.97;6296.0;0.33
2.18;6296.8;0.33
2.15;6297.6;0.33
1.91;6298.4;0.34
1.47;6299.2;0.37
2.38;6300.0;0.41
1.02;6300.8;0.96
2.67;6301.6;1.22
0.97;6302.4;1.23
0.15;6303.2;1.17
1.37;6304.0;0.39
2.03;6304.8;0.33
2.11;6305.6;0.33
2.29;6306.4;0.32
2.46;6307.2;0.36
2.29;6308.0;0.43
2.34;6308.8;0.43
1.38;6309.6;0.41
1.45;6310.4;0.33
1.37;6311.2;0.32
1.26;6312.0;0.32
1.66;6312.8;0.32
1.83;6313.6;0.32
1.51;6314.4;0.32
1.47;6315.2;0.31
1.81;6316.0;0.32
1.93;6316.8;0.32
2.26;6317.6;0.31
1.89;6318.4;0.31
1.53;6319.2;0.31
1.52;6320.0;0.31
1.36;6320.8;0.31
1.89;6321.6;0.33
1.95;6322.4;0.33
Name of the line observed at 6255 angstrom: Mg II 2798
